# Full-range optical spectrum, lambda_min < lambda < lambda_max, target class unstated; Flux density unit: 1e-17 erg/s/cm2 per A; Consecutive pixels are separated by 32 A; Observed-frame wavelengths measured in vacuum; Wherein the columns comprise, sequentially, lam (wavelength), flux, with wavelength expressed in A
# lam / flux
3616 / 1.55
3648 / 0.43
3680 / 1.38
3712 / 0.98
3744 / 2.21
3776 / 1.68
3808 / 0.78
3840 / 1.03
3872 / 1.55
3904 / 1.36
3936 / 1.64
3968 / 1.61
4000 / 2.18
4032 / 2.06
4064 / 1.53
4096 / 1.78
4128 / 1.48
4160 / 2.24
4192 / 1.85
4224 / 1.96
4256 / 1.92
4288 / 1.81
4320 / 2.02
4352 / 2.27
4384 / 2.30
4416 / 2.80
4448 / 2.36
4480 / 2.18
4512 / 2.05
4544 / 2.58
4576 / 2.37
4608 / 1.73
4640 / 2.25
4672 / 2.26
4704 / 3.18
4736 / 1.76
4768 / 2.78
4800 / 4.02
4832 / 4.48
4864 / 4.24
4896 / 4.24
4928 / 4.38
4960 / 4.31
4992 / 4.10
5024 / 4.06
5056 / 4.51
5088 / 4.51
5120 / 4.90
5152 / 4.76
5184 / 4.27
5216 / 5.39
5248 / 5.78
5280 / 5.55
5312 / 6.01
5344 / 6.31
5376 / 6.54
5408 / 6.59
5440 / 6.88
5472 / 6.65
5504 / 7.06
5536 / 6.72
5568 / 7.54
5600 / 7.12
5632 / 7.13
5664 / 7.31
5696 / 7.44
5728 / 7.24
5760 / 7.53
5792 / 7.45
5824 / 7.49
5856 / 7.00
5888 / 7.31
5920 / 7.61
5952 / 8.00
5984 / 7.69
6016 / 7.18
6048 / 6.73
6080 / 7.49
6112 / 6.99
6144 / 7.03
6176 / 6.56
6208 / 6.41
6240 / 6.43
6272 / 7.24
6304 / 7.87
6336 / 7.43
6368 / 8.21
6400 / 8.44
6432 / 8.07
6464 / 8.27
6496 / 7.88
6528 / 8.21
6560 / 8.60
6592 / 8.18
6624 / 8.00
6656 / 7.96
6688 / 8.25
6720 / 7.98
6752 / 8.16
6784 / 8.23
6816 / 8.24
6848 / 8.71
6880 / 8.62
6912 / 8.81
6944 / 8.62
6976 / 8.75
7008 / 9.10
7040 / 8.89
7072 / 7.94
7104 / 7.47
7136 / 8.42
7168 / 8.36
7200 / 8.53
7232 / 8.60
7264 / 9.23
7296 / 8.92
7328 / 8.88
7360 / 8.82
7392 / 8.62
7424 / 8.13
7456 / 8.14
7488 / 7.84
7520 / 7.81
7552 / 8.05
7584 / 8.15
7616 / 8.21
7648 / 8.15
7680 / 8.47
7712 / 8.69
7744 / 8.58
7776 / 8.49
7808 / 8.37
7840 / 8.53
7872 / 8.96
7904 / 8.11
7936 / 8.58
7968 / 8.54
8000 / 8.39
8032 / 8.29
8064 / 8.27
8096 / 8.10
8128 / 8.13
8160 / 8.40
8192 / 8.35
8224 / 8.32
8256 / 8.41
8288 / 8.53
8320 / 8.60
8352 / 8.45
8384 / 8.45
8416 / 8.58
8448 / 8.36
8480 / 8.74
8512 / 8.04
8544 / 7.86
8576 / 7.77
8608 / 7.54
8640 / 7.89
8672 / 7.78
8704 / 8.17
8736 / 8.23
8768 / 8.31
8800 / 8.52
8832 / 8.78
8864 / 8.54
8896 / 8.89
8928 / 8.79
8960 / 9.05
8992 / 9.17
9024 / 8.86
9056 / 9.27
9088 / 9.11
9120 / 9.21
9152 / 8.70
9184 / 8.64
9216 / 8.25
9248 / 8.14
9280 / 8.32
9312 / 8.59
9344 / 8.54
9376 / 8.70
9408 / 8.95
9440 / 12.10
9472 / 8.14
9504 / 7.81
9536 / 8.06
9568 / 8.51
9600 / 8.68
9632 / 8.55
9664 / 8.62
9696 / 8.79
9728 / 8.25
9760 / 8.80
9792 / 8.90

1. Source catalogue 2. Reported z 0.20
